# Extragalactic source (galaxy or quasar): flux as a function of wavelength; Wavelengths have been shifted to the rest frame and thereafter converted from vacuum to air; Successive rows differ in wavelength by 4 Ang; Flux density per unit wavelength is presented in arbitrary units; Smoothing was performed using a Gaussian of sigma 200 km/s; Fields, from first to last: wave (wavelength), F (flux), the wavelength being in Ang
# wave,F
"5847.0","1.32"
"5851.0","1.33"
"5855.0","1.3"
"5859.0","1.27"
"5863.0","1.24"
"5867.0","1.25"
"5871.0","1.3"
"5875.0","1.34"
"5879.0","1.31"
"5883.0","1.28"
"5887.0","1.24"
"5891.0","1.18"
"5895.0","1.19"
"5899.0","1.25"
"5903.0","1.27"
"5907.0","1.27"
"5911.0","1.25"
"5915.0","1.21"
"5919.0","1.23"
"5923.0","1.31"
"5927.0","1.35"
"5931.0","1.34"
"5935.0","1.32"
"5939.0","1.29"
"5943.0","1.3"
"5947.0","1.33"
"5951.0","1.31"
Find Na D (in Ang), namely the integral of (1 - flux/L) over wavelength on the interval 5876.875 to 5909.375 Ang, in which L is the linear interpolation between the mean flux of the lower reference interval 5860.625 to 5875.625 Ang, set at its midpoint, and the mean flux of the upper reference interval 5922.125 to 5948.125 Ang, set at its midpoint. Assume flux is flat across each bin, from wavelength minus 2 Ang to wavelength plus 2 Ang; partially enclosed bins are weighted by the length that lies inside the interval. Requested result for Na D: 1.1 Ang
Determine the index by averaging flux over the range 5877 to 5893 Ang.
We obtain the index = 1.25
